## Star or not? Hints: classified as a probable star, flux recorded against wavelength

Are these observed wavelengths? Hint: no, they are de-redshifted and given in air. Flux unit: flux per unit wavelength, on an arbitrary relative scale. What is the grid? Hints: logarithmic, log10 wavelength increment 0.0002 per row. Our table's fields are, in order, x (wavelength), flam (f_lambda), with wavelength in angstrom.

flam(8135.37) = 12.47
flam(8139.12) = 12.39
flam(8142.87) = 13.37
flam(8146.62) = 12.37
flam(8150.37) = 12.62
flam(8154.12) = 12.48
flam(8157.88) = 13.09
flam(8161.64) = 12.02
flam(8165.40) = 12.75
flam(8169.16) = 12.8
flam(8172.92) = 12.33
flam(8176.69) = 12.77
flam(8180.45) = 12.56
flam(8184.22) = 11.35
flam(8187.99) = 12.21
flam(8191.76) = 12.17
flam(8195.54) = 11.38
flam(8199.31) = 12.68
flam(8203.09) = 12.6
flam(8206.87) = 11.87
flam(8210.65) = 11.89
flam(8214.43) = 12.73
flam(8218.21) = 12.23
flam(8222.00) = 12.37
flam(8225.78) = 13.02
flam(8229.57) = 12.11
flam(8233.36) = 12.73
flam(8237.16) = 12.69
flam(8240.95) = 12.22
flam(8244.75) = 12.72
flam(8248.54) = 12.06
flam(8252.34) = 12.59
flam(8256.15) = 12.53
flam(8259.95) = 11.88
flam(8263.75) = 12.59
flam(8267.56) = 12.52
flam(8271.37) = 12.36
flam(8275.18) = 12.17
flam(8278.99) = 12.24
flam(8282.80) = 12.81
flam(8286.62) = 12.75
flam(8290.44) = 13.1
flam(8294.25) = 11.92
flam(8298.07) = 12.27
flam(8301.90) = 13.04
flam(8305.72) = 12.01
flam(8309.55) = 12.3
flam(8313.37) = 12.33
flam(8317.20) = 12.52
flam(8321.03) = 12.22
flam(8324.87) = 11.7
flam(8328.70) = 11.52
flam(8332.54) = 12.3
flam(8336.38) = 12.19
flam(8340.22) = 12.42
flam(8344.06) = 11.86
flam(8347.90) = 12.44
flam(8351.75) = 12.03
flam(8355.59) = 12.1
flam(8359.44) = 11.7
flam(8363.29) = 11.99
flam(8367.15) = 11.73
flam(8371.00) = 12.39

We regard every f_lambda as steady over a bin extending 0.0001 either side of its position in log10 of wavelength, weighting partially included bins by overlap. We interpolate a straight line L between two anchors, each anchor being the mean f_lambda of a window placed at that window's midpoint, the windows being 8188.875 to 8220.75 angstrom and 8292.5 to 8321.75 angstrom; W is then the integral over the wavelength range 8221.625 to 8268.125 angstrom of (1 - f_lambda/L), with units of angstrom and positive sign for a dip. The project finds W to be -0.8 angstrom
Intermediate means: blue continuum 12.2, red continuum 12.3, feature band 12.5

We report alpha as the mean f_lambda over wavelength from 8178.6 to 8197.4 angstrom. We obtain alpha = 11.9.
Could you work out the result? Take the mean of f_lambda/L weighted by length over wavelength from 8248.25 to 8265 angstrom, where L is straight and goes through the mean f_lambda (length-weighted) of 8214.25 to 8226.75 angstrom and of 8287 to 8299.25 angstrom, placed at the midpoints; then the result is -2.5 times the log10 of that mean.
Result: 0.01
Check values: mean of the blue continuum 12.5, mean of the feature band 12.3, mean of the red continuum 12.5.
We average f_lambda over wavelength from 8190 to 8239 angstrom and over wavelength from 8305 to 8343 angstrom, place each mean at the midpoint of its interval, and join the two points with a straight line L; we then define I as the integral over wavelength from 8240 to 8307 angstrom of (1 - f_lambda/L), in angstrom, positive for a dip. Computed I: -1.1 angstrom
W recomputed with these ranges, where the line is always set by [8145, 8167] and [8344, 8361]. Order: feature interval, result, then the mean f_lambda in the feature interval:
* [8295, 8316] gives -0.3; 12.4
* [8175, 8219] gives 0.9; 12.2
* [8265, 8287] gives -0.4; 12.5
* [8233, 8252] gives -0.2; 12.5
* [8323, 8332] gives 0.3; 11.7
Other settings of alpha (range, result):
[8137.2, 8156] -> 12.6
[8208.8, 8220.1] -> 12.3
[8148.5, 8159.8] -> 12.7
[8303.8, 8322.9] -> 12.3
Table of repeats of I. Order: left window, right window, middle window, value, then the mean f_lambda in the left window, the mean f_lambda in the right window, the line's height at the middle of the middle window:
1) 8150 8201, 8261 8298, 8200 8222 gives 0.2 angstrom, 12.4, 12.5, 12.4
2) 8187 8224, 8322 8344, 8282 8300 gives -0.7 angstrom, 12.2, 12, 12.1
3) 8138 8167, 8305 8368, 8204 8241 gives 0.1 angstrom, 12.6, 12.1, 12.4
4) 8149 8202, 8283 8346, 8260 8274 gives -0.1 angstrom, 12.4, 12.3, 12.3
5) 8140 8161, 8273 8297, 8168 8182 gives 0.1 angstrom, 12.7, 12.5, 12.7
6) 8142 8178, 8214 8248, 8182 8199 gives 1.0 angstrom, 12.6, 12.5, 12.6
